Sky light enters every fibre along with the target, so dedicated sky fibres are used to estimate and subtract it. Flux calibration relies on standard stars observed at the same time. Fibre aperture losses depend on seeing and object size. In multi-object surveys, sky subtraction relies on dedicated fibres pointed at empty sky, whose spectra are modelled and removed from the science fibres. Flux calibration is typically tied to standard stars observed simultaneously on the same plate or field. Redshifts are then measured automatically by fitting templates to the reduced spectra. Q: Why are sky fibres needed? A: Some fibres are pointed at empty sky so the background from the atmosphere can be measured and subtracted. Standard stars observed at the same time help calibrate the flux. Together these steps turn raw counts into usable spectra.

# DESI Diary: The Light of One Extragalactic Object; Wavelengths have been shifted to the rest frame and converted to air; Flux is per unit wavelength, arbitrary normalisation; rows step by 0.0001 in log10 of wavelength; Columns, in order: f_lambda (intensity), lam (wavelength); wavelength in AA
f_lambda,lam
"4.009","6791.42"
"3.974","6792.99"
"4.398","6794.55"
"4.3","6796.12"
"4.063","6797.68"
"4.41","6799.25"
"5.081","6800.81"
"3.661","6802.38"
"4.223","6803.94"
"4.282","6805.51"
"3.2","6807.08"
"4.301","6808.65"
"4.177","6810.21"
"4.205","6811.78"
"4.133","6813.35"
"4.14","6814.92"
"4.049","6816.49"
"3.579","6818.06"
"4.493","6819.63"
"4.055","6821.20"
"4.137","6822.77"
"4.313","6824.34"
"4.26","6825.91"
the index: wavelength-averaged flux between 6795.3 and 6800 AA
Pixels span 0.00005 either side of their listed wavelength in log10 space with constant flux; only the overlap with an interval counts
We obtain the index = 4.25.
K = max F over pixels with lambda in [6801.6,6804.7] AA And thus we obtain 4.223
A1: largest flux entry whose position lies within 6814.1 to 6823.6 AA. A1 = 4.493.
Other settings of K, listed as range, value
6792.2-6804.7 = 5.081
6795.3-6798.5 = 4.3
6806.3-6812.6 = 4.301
